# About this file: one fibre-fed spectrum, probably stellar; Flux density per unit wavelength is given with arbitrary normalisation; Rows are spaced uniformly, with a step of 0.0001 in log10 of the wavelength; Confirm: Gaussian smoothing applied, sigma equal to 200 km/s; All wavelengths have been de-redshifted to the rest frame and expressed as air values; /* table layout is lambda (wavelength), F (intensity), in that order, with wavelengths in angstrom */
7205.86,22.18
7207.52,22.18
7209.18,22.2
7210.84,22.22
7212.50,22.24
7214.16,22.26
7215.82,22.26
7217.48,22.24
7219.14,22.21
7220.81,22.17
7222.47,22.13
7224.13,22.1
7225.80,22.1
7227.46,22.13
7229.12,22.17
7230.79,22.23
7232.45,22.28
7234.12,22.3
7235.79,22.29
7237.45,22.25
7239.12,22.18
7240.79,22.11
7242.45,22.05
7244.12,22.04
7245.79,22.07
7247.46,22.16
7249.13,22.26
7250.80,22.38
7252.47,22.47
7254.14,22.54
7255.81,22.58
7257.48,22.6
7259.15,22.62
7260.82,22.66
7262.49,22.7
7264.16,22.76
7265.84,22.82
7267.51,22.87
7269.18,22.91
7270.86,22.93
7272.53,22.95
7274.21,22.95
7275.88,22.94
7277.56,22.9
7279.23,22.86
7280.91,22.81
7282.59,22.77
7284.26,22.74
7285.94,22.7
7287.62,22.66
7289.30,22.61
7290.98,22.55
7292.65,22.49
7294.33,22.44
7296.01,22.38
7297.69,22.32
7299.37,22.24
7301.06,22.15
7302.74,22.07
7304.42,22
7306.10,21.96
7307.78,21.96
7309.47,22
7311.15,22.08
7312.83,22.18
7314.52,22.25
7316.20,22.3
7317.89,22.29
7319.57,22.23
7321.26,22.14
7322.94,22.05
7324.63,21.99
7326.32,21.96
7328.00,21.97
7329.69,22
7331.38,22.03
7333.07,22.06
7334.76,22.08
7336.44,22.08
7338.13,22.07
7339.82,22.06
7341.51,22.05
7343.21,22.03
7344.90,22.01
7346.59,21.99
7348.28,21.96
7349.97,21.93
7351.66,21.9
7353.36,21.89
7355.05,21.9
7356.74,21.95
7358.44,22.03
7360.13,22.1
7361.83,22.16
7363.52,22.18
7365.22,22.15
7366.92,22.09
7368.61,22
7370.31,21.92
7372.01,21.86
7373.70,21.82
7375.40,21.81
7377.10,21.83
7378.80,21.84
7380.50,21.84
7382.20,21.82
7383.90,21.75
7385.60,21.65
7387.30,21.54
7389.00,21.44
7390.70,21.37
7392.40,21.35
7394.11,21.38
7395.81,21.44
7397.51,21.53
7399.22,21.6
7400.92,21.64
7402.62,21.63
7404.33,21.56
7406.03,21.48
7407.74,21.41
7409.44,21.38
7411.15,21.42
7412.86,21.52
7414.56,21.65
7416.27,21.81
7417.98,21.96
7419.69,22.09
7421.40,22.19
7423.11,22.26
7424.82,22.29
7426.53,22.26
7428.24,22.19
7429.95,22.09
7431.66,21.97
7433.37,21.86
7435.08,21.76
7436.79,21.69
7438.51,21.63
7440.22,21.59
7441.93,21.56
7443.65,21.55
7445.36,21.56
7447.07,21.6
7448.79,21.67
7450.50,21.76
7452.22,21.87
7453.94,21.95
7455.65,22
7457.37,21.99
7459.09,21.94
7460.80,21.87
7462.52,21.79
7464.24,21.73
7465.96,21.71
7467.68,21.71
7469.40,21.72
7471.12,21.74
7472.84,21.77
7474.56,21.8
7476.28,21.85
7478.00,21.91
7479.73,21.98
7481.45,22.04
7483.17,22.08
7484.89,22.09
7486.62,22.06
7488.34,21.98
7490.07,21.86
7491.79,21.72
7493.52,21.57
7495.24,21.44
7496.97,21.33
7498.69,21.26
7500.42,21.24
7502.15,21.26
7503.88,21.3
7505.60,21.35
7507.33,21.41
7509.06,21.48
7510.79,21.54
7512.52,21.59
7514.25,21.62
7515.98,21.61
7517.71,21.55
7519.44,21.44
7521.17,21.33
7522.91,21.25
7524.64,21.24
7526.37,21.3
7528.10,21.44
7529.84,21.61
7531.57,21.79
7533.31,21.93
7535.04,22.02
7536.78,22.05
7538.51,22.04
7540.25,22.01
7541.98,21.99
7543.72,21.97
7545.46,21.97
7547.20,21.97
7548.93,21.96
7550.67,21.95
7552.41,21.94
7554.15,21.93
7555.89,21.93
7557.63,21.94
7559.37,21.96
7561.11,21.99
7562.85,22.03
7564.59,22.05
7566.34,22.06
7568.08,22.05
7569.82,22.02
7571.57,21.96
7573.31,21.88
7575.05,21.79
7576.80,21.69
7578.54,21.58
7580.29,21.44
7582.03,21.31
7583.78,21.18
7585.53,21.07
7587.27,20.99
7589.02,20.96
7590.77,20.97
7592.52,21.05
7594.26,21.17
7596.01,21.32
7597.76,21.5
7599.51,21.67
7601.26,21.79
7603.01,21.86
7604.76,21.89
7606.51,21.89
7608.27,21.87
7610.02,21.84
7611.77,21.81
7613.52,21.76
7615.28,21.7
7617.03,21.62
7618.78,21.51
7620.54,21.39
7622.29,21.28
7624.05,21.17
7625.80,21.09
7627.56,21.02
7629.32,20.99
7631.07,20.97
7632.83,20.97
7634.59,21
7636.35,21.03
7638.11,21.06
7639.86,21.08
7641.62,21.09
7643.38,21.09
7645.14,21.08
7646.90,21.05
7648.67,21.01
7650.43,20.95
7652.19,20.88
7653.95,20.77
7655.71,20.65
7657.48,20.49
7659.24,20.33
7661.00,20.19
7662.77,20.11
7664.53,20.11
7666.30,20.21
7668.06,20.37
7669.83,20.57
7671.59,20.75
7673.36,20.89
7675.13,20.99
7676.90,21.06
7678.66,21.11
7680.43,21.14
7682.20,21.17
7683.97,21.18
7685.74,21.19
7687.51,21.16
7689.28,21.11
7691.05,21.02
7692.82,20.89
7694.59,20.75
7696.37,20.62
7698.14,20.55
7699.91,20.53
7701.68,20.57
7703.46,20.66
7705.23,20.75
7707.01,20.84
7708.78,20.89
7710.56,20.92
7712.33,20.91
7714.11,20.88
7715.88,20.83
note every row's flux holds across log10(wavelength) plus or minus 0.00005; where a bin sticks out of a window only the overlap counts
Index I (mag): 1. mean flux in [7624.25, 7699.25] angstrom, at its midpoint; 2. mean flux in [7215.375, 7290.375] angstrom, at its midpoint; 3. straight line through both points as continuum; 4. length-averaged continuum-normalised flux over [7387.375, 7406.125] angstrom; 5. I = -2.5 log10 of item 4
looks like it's 0.02 mag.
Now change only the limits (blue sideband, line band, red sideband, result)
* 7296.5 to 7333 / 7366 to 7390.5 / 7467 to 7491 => 0.01 mag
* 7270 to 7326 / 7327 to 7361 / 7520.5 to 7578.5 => 0.01 mag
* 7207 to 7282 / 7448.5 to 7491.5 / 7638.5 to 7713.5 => -0.01 mag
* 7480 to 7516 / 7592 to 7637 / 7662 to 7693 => -0.02 mag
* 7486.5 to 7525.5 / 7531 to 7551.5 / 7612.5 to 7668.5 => -0.03 mag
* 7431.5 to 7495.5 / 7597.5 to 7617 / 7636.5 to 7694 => -0.03 mag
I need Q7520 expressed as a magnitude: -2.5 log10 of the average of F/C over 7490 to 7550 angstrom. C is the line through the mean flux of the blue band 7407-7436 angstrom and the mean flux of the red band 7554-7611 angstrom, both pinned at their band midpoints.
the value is 0.01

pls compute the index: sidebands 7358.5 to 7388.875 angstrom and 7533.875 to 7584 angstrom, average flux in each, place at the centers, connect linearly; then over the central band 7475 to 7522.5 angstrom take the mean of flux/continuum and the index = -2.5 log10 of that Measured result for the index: 0.01 mag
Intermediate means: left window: 21.9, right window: 21.9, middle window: 21.6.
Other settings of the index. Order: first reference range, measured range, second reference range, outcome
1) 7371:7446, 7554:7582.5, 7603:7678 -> -0.03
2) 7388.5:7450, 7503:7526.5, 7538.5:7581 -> 0.02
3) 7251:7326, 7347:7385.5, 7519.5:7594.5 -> 0.02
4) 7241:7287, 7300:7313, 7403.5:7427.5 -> 0.02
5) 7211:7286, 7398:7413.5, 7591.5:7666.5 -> 0.02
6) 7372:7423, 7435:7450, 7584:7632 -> 0.00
